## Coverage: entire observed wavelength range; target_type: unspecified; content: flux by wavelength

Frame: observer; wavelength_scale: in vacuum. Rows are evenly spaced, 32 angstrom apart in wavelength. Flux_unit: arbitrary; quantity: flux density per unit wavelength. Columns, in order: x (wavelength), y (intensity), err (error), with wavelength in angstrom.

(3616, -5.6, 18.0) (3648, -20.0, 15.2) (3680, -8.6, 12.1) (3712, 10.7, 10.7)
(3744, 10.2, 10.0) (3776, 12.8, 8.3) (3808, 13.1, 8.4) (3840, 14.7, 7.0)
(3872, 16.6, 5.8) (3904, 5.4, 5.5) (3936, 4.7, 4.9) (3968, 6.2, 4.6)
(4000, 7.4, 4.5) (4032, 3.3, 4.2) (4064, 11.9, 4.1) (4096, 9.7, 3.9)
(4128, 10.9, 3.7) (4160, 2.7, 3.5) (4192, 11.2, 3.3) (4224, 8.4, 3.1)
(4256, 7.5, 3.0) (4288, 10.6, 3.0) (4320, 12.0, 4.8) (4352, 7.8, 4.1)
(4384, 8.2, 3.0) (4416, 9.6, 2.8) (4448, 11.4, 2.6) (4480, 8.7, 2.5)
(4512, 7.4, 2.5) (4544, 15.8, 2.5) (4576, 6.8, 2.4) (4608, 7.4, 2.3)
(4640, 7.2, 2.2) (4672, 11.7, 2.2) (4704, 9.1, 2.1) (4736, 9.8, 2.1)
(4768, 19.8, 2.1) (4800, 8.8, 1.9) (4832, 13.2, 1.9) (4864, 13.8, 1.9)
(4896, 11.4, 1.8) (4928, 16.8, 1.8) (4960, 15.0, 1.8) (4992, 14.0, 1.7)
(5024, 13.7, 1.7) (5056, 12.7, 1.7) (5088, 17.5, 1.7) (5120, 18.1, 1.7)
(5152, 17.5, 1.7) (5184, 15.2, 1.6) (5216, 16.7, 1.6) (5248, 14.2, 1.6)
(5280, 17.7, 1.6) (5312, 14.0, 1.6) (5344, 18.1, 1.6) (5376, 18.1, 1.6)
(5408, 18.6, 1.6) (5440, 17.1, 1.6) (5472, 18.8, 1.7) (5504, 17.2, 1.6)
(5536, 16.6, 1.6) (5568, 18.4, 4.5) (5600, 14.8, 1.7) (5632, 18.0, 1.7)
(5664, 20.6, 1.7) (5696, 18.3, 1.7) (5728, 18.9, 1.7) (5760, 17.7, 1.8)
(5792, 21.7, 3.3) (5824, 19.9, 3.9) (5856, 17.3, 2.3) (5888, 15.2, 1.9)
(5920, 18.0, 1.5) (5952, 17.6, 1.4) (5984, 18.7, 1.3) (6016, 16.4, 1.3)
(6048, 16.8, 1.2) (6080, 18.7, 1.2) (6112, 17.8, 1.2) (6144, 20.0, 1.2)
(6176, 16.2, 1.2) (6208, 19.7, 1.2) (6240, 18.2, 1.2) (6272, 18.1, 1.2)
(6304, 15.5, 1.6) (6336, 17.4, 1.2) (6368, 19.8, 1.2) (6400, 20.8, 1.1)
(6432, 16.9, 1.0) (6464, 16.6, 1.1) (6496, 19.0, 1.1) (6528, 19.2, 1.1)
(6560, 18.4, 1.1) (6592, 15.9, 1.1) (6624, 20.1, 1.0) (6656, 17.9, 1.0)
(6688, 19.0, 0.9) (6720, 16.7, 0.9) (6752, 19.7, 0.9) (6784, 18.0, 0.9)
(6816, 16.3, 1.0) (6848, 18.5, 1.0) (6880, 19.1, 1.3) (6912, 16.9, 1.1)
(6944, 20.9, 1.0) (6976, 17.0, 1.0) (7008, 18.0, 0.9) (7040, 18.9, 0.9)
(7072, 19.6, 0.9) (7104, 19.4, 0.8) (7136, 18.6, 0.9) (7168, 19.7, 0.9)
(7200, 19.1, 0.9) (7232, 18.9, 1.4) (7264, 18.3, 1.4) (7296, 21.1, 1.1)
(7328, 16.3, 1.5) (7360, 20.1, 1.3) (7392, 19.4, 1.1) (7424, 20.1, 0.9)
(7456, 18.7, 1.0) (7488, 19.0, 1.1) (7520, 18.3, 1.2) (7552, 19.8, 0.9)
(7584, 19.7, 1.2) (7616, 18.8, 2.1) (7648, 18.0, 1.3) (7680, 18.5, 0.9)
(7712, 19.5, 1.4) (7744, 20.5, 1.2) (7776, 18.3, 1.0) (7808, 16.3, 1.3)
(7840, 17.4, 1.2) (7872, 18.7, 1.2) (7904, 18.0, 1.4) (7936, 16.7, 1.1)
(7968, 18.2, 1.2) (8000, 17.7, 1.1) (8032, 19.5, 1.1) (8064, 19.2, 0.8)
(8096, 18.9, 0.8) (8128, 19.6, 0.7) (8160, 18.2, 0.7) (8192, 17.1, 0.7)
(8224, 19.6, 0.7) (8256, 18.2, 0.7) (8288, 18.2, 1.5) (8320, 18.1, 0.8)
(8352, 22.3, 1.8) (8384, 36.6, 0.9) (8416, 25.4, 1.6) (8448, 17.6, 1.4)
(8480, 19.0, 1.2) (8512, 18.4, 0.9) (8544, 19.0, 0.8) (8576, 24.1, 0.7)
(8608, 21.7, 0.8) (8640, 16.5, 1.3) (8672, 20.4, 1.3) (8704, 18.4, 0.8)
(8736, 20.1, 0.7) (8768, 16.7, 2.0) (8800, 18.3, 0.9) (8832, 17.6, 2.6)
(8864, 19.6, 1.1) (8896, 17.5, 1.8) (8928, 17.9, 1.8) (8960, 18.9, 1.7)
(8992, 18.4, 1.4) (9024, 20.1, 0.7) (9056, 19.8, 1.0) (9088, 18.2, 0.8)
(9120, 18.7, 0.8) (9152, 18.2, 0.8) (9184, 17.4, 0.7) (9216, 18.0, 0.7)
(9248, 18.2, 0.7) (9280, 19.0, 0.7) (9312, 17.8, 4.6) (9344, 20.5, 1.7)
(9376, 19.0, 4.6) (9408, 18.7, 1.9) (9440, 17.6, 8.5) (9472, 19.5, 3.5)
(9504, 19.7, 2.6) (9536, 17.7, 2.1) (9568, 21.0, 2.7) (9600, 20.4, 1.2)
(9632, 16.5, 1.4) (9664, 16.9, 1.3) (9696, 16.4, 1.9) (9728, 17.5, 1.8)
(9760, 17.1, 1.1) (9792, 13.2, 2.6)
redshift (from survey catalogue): 0.277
